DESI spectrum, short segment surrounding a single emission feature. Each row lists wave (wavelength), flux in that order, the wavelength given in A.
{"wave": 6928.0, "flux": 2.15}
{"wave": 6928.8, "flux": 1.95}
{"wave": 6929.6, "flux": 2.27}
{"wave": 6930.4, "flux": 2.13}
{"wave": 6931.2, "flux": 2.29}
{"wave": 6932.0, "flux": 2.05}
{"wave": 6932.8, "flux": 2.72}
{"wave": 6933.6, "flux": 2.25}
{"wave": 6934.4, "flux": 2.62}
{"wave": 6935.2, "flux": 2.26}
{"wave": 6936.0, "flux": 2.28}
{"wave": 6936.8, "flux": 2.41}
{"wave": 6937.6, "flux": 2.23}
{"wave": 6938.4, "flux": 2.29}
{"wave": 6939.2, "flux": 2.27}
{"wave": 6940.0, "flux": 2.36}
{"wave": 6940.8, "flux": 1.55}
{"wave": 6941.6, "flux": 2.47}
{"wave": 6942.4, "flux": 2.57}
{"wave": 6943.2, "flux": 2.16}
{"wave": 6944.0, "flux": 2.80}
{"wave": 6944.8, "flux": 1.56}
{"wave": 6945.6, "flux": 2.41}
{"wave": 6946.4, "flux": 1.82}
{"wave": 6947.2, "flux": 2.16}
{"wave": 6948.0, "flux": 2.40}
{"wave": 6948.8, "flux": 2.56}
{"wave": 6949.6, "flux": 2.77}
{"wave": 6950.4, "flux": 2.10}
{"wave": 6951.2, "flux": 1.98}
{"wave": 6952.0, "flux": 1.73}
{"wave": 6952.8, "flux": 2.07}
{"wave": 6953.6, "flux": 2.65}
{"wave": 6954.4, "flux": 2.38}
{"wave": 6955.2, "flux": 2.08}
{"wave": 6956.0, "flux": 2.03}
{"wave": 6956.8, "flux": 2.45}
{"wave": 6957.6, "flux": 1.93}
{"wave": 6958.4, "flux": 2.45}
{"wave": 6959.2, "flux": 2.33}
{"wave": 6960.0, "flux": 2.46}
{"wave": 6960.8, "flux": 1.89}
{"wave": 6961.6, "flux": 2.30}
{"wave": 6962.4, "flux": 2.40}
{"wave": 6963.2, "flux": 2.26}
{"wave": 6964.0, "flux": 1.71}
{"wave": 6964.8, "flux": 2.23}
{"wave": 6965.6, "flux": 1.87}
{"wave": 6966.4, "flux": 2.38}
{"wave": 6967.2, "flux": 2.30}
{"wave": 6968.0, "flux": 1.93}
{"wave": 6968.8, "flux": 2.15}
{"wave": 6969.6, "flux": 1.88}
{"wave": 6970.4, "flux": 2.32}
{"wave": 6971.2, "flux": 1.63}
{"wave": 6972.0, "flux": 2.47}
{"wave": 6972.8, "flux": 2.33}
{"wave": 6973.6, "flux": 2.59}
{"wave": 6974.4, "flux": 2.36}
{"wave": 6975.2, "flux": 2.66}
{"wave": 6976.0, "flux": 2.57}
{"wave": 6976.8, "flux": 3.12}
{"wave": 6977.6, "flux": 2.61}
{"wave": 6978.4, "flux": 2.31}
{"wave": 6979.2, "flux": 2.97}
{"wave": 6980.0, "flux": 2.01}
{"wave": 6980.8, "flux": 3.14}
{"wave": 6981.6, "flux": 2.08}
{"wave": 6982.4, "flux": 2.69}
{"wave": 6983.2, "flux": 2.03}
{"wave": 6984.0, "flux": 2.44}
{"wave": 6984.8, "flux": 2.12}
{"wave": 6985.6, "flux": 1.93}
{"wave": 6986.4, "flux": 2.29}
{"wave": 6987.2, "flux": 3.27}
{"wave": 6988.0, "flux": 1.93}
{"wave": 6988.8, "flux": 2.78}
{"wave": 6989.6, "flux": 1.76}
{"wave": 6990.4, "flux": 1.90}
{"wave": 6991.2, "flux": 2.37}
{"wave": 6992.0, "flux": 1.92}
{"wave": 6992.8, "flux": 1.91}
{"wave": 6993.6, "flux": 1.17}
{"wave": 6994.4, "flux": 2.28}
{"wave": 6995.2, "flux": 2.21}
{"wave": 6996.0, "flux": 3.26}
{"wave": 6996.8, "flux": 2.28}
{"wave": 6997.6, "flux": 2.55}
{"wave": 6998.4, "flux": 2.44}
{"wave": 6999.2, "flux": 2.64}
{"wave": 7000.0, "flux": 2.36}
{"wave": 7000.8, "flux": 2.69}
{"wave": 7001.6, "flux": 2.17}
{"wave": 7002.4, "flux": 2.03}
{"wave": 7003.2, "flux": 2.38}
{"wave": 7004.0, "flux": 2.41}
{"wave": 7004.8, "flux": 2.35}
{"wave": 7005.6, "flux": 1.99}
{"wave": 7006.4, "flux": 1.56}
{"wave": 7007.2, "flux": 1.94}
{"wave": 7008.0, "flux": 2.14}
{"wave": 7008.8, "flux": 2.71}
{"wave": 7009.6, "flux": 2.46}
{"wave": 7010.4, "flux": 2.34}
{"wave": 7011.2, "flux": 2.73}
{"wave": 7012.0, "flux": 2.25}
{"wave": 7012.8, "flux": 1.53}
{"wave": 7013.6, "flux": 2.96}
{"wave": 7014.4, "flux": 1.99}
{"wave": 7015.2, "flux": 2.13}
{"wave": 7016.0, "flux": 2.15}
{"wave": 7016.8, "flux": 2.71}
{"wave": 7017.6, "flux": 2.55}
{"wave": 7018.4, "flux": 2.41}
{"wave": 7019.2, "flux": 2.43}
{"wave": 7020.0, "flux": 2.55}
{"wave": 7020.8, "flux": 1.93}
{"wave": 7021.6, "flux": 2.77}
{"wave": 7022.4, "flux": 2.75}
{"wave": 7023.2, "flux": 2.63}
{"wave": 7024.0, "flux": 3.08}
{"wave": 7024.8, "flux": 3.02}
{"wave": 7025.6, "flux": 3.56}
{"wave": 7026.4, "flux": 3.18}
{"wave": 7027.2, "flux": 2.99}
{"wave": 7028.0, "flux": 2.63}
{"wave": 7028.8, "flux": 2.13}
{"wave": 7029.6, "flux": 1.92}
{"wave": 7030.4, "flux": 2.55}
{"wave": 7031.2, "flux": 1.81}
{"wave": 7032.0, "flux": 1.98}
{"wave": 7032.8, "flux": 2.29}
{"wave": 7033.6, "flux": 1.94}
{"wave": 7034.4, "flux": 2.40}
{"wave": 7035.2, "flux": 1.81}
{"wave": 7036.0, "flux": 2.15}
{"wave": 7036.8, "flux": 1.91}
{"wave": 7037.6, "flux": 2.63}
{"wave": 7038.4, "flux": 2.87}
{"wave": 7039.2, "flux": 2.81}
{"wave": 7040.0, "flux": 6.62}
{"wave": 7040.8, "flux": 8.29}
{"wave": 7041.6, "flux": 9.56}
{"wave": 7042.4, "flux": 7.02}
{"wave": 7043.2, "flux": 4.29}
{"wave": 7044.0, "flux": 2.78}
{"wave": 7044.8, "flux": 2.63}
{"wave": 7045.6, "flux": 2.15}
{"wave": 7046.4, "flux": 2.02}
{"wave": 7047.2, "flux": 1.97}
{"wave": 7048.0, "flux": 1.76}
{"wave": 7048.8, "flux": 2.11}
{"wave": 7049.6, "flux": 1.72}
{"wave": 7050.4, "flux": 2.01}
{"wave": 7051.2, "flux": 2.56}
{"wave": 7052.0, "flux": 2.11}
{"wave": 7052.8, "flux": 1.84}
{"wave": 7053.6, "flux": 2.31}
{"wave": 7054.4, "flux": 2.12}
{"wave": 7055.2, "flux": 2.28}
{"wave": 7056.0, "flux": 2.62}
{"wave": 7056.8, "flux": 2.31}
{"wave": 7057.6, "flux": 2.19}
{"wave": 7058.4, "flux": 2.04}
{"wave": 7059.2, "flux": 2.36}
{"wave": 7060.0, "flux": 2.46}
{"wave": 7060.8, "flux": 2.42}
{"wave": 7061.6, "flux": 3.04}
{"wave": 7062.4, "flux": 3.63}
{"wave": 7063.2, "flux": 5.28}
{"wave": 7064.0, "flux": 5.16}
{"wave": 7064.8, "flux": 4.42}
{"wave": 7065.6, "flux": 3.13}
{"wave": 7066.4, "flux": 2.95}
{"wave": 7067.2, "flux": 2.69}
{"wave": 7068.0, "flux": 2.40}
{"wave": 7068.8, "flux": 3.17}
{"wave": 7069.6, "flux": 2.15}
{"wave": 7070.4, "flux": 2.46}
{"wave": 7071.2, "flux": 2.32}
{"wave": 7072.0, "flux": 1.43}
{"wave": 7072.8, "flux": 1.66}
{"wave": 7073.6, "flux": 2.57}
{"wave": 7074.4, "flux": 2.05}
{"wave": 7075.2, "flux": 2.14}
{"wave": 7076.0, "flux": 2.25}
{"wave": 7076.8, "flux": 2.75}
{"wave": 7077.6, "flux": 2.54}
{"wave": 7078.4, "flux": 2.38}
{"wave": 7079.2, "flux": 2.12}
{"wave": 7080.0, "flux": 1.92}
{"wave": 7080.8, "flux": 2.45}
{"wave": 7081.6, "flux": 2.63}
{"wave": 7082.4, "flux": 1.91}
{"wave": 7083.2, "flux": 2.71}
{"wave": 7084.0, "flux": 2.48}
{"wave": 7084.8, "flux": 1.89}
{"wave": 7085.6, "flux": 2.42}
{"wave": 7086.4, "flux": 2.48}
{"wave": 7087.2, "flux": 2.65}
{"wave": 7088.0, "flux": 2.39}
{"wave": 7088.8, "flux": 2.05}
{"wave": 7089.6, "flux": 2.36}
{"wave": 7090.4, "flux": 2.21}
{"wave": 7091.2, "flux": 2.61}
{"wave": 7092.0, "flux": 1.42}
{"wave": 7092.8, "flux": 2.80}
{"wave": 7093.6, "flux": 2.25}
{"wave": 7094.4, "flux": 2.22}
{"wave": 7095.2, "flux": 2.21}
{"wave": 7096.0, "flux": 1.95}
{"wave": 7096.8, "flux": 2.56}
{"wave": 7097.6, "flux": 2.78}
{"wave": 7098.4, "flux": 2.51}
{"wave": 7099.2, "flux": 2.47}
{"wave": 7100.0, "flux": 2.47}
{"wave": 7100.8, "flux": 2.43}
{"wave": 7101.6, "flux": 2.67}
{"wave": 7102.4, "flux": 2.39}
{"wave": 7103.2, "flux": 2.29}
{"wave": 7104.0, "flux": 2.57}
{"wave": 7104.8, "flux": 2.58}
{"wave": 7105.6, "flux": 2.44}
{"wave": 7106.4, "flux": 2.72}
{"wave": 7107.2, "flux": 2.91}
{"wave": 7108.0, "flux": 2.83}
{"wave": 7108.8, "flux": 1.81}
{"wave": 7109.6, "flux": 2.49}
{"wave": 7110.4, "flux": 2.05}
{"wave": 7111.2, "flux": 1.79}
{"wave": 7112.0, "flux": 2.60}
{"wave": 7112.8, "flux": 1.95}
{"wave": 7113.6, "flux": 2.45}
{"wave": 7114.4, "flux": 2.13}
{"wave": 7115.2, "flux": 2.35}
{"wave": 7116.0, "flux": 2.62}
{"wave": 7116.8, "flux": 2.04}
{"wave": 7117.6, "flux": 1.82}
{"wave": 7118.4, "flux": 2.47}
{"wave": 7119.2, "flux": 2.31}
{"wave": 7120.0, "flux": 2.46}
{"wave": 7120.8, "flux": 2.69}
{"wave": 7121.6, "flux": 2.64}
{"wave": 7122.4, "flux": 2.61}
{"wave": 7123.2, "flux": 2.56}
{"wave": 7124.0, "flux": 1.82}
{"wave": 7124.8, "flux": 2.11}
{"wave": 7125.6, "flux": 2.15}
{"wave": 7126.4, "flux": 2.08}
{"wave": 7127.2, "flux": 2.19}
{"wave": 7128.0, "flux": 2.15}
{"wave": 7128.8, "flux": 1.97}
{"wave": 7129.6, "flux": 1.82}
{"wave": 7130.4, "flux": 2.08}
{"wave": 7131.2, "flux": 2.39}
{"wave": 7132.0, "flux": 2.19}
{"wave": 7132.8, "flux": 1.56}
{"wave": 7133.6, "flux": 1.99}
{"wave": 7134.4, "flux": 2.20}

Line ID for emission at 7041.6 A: H-alpha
